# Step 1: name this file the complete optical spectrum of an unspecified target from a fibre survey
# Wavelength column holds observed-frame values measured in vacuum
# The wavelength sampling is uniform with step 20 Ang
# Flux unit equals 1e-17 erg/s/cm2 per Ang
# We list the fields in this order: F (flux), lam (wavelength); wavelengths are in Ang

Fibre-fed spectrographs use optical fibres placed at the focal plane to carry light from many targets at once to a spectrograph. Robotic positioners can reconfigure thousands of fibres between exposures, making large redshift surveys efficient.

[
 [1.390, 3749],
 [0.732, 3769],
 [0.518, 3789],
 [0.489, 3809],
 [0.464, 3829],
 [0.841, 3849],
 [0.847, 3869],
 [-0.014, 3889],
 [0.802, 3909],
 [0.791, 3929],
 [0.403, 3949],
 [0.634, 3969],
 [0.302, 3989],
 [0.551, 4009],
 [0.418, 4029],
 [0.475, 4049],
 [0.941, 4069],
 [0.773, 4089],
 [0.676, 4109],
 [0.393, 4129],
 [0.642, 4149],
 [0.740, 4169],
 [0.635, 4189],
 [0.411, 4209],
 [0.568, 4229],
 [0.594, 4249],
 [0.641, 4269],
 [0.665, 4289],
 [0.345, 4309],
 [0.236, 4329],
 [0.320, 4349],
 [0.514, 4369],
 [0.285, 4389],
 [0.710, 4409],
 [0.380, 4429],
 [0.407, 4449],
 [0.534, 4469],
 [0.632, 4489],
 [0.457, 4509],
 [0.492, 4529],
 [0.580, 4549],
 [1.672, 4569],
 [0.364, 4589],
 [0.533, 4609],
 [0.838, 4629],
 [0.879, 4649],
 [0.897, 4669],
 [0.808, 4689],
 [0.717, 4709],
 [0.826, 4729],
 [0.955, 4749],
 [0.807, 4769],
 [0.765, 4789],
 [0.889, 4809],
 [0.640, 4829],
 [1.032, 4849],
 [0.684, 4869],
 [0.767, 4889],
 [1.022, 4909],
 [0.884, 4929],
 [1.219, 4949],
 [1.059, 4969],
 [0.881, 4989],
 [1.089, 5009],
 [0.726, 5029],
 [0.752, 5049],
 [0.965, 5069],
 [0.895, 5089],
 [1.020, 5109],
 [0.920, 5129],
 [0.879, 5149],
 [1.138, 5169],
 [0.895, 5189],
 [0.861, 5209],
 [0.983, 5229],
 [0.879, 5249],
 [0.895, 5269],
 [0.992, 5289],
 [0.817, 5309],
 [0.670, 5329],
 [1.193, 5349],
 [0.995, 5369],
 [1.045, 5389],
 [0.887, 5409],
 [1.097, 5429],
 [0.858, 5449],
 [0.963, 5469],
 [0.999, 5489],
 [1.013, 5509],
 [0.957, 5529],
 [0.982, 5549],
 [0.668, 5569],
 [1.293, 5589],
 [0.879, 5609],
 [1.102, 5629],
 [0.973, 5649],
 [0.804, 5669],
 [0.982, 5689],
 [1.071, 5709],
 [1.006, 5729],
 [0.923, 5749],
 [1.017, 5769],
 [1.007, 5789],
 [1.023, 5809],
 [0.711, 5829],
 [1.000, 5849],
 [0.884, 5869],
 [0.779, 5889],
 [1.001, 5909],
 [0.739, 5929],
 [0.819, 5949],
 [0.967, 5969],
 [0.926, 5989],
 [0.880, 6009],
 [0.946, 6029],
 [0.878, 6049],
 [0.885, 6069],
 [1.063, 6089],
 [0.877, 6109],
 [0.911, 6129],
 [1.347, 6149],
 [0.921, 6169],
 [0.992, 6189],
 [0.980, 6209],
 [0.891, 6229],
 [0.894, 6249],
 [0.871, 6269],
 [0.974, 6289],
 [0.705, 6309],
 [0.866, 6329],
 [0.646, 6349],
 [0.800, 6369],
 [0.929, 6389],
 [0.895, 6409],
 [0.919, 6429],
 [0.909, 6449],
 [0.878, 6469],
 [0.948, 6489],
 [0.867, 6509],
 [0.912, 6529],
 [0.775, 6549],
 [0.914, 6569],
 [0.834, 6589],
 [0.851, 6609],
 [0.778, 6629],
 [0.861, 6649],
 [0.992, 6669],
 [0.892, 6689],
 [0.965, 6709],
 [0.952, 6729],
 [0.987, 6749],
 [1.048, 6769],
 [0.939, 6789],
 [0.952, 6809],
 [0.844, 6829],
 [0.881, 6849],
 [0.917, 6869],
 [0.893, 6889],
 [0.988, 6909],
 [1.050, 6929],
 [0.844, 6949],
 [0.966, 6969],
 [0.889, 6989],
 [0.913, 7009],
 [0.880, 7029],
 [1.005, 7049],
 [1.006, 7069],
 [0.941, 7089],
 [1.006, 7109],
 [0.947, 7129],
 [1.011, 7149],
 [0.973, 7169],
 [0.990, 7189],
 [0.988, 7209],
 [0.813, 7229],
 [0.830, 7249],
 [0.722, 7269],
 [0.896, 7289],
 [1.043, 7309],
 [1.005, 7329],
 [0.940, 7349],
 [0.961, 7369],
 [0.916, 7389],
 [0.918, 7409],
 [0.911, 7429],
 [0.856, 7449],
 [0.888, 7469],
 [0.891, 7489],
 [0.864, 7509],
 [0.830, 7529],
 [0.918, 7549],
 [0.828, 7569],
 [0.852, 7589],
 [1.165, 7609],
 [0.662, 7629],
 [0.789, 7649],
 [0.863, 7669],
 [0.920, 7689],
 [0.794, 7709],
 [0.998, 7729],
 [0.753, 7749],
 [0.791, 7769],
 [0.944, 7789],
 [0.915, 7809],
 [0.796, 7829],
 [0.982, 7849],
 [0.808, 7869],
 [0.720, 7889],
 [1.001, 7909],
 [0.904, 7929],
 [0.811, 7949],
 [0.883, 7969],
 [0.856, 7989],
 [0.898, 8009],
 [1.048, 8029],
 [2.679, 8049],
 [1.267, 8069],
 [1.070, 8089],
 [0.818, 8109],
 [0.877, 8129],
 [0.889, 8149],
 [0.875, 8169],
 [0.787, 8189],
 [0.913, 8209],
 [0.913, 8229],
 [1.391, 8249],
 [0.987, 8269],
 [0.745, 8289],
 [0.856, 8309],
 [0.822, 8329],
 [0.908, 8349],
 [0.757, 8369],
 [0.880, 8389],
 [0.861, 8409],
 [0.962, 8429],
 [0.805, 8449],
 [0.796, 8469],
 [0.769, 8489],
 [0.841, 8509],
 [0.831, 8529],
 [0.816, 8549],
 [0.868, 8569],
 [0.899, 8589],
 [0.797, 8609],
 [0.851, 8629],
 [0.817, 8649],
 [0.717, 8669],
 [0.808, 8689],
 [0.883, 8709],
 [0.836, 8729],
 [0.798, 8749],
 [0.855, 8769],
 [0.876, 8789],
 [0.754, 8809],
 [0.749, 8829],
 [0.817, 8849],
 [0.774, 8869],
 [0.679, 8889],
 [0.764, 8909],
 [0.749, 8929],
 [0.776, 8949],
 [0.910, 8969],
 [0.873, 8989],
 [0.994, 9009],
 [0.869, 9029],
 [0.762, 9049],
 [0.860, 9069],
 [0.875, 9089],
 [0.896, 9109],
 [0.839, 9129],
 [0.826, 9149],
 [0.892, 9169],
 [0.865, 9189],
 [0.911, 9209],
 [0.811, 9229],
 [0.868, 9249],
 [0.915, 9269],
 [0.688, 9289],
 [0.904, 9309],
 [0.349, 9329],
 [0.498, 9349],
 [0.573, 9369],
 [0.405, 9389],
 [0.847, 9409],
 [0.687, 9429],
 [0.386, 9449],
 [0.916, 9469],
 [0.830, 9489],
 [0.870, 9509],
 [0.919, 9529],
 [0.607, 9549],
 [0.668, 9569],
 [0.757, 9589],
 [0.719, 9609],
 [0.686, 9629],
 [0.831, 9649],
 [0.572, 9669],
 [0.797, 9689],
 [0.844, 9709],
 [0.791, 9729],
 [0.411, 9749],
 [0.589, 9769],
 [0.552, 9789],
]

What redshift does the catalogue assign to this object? 0.227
